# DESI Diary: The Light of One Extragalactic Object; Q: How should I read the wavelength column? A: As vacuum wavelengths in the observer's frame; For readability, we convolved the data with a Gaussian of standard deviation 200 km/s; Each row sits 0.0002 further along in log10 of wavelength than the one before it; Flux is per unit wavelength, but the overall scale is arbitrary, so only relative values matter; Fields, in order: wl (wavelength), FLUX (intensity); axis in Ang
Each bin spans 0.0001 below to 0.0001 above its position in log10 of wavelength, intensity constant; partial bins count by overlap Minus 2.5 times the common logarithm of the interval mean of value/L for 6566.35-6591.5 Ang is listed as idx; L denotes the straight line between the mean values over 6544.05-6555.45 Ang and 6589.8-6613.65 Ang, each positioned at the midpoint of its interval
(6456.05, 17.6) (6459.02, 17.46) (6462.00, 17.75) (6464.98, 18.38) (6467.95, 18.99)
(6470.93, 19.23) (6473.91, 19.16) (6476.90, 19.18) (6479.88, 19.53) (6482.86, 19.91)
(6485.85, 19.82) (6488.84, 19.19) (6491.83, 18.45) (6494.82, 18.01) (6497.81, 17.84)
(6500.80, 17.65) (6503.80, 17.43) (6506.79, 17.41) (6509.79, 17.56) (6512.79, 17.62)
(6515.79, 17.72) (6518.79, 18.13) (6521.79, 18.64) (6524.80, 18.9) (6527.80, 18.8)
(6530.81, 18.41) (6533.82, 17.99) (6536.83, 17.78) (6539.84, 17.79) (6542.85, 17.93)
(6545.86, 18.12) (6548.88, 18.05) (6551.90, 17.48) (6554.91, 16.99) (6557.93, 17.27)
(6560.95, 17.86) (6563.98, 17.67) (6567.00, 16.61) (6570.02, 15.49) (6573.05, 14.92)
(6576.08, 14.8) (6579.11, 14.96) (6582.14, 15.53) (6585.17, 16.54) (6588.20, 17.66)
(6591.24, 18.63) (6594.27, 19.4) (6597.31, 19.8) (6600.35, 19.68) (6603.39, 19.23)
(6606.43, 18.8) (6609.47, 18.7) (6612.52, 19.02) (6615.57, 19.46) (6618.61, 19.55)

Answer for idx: 0.16 mag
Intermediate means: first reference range 17.7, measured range 16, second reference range 19.2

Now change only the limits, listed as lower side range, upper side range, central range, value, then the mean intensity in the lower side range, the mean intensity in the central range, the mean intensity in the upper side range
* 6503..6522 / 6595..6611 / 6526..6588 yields 0.09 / 17.7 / 17.1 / 19.2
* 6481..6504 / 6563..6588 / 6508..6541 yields -0.03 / 18.6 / 18.1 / 15.9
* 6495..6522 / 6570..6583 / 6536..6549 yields -0.10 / 17.8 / 17.9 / 15.1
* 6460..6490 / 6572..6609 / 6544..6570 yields 0.04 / 19.1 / 17.4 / 17.6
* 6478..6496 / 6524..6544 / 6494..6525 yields 0.05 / 19.2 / 17.9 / 18.2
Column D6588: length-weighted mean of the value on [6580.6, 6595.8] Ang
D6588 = 17.6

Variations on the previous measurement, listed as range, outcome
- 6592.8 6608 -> 19.4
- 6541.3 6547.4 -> 18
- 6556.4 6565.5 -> 17.6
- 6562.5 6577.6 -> 15.9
